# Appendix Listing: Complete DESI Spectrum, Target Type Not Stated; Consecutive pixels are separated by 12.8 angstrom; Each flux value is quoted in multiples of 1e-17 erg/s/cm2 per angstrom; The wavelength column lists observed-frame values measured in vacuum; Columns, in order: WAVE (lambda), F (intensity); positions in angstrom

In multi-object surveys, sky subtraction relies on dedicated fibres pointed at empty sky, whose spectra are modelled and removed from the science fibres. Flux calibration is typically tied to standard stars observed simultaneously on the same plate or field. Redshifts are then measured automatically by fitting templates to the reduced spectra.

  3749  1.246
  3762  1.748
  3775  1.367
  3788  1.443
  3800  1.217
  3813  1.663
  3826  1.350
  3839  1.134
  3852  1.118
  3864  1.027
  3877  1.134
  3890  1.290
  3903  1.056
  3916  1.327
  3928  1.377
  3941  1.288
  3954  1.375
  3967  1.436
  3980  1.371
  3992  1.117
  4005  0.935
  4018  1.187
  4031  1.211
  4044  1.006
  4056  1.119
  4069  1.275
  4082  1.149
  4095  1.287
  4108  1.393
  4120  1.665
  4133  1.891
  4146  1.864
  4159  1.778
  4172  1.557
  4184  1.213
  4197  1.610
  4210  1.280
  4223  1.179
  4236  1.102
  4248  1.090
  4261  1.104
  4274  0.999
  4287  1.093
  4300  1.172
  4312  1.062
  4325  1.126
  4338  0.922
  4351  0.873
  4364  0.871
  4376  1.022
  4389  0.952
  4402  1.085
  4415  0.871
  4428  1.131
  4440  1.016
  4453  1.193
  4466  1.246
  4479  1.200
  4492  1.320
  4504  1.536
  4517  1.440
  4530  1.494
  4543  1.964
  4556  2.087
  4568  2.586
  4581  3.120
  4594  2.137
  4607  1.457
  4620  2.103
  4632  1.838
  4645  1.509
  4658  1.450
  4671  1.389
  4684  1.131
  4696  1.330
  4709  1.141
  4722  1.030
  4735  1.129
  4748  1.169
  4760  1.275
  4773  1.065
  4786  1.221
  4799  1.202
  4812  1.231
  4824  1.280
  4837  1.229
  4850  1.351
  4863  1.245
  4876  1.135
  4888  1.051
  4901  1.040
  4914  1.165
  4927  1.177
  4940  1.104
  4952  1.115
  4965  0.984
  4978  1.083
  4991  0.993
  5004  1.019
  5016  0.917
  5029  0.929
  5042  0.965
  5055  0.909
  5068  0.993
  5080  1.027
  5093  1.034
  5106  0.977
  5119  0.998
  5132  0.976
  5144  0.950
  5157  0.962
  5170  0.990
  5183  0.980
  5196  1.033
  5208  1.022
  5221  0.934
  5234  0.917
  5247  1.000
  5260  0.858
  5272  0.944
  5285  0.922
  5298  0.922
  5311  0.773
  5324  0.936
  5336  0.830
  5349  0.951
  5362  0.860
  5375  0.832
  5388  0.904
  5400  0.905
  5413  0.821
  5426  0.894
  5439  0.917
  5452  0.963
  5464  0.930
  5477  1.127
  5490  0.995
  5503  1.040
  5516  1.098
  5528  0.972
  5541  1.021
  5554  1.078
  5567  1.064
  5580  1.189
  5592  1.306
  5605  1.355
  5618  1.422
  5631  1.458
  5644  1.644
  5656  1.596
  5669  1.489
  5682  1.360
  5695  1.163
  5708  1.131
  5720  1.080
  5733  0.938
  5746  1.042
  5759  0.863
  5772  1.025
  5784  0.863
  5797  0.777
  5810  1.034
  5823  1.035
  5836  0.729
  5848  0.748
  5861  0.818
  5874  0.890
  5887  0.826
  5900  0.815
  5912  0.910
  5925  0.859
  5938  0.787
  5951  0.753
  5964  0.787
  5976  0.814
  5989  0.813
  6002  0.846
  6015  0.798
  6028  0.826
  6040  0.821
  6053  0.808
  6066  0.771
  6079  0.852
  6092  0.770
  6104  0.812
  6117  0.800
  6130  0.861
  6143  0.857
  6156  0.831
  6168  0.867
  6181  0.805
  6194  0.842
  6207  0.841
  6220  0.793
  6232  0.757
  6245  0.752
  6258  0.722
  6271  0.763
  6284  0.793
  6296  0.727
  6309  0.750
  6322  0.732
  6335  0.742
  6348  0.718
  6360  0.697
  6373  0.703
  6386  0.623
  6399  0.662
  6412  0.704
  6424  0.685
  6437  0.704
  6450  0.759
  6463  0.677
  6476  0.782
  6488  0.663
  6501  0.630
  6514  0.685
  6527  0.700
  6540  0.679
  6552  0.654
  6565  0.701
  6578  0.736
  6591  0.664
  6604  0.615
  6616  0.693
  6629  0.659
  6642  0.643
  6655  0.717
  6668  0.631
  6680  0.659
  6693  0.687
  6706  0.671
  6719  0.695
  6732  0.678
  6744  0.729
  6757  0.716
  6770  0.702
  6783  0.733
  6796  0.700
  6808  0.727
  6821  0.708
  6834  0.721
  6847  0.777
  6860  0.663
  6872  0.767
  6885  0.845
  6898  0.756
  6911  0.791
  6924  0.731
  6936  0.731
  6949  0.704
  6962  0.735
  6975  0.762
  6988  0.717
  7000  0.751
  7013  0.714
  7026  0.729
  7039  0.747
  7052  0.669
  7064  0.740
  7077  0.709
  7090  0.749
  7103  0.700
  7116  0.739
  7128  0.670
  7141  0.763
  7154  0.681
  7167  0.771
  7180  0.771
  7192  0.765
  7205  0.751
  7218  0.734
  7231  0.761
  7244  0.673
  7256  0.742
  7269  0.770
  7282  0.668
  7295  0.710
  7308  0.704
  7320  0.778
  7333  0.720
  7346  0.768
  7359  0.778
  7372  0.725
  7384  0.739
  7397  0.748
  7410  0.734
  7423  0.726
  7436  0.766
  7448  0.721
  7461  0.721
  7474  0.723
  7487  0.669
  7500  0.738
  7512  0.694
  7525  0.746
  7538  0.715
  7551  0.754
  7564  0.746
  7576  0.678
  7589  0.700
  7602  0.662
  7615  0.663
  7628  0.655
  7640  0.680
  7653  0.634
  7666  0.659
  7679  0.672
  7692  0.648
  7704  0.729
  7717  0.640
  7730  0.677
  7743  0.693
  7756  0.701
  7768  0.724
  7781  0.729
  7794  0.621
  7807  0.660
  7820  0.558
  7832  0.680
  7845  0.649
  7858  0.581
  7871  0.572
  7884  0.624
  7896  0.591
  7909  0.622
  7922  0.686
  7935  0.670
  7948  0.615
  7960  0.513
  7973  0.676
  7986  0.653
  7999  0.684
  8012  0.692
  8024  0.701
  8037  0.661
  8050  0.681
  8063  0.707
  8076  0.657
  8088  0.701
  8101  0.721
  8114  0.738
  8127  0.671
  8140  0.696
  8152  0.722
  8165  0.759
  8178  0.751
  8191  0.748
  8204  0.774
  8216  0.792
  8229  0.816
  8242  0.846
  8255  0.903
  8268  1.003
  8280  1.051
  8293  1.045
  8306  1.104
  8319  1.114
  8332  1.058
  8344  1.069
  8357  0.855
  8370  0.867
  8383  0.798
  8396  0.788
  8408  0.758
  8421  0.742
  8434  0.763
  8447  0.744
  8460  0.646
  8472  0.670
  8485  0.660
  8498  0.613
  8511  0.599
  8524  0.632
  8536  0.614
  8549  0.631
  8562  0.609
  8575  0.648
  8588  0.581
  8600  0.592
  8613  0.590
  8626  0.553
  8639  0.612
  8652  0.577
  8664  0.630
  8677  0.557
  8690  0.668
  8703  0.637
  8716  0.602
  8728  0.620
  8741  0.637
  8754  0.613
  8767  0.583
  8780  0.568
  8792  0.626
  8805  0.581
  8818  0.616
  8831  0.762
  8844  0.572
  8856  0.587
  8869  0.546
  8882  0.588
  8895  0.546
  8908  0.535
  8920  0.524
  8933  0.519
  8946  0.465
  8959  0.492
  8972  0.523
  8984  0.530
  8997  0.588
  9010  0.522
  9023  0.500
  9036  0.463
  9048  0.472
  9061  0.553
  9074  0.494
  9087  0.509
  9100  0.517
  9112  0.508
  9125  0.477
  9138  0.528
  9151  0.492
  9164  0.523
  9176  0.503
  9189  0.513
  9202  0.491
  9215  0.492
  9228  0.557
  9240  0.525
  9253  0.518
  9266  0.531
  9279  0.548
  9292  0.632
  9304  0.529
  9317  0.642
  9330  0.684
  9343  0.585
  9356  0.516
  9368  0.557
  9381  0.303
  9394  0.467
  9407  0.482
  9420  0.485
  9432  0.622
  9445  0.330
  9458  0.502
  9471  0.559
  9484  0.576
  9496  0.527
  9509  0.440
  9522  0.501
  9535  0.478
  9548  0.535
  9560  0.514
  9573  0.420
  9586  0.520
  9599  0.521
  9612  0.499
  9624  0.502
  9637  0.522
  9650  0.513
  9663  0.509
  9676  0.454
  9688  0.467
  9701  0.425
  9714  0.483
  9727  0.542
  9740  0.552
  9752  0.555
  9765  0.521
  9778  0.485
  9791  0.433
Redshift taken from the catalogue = 1.96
